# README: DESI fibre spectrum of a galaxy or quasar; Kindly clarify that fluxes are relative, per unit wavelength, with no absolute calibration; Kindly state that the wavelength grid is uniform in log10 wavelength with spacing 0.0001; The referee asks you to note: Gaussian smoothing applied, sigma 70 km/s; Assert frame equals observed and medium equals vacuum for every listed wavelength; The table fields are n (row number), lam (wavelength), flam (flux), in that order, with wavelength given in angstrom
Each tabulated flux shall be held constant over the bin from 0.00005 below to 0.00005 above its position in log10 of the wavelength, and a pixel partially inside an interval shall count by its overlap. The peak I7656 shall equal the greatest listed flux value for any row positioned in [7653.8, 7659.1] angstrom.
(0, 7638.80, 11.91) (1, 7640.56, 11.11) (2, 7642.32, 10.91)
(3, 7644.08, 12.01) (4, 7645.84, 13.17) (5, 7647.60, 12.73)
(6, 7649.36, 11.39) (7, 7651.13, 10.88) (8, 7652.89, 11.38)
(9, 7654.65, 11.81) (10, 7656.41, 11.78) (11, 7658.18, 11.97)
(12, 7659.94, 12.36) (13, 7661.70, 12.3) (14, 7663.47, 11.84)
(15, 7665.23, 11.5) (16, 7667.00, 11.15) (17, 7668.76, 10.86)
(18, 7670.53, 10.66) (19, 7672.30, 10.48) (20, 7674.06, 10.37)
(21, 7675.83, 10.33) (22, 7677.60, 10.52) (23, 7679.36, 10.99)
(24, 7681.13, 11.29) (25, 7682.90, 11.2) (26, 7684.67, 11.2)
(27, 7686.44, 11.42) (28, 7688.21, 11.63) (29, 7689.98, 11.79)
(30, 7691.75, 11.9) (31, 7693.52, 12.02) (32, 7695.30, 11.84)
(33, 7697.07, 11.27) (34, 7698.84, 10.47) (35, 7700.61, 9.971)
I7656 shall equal 11.97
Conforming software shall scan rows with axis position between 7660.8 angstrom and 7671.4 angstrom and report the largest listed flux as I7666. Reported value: 12.3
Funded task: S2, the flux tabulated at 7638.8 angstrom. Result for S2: 11.91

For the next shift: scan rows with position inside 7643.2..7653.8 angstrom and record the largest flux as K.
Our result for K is 13.17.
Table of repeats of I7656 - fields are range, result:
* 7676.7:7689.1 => 11.63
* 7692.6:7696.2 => 12.02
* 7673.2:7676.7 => 10.37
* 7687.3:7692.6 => 11.9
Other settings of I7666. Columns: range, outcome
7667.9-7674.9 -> 10.86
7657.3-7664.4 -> 12.36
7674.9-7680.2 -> 10.99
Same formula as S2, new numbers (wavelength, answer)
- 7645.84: 13.17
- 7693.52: 12.02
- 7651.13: 10.88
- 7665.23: 11.5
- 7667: 11.15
